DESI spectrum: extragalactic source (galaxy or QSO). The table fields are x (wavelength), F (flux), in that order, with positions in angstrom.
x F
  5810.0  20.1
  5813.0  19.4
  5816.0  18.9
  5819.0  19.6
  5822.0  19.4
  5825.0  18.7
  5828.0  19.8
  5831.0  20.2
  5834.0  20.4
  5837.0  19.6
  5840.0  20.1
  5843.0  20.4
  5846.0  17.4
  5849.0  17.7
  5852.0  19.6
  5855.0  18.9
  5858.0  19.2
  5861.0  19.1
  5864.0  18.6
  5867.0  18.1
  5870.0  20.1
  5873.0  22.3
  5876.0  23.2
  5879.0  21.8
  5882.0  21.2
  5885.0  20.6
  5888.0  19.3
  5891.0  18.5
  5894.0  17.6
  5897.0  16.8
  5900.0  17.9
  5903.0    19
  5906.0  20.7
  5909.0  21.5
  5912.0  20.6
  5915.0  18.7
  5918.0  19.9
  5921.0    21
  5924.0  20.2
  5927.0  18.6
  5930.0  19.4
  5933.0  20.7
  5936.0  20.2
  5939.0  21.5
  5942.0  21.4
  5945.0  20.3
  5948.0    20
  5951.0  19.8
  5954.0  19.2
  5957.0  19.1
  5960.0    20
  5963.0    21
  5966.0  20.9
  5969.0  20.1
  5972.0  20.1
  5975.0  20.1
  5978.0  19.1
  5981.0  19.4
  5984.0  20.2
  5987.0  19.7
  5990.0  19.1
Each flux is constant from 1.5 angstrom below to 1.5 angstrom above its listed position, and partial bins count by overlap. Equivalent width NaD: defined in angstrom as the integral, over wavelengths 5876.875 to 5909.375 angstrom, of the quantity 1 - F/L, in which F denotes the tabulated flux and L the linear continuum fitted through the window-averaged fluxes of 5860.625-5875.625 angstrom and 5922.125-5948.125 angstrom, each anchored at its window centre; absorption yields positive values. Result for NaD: 0.9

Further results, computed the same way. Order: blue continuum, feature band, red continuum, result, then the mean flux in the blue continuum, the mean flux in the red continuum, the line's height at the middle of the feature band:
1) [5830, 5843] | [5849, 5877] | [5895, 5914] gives 0.1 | 20.1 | 19.3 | 19.8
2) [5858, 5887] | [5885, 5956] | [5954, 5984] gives 1.8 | 20.5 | 19.9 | 20.2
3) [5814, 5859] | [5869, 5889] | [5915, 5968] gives -1.7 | 19.3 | 20.1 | 19.7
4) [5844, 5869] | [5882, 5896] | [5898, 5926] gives 0.1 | 18.6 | 19.9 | 19.4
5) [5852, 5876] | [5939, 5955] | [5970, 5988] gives -0.4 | 19.7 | 19.8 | 19.8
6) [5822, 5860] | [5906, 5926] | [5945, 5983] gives -0.6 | 19.3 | 19.9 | 19.7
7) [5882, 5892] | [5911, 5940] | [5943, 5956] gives -0.3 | 19.8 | 19.9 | 19.8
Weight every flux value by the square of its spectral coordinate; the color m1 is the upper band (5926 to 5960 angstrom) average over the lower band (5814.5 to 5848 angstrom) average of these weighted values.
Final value 1.07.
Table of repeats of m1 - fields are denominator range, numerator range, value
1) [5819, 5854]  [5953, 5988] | 1.08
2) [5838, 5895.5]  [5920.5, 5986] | 1.05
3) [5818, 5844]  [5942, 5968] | 1.06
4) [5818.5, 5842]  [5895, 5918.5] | 1.00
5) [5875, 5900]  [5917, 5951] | 1.05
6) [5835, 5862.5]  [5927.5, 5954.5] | 1.09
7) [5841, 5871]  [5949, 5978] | 1.10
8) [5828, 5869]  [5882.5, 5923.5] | 1.03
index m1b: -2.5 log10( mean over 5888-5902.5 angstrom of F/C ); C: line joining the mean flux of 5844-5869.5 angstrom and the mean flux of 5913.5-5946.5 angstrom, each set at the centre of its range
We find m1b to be 0.09 mag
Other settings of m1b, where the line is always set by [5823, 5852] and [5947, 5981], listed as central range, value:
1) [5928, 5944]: -0.04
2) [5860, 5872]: 0.02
